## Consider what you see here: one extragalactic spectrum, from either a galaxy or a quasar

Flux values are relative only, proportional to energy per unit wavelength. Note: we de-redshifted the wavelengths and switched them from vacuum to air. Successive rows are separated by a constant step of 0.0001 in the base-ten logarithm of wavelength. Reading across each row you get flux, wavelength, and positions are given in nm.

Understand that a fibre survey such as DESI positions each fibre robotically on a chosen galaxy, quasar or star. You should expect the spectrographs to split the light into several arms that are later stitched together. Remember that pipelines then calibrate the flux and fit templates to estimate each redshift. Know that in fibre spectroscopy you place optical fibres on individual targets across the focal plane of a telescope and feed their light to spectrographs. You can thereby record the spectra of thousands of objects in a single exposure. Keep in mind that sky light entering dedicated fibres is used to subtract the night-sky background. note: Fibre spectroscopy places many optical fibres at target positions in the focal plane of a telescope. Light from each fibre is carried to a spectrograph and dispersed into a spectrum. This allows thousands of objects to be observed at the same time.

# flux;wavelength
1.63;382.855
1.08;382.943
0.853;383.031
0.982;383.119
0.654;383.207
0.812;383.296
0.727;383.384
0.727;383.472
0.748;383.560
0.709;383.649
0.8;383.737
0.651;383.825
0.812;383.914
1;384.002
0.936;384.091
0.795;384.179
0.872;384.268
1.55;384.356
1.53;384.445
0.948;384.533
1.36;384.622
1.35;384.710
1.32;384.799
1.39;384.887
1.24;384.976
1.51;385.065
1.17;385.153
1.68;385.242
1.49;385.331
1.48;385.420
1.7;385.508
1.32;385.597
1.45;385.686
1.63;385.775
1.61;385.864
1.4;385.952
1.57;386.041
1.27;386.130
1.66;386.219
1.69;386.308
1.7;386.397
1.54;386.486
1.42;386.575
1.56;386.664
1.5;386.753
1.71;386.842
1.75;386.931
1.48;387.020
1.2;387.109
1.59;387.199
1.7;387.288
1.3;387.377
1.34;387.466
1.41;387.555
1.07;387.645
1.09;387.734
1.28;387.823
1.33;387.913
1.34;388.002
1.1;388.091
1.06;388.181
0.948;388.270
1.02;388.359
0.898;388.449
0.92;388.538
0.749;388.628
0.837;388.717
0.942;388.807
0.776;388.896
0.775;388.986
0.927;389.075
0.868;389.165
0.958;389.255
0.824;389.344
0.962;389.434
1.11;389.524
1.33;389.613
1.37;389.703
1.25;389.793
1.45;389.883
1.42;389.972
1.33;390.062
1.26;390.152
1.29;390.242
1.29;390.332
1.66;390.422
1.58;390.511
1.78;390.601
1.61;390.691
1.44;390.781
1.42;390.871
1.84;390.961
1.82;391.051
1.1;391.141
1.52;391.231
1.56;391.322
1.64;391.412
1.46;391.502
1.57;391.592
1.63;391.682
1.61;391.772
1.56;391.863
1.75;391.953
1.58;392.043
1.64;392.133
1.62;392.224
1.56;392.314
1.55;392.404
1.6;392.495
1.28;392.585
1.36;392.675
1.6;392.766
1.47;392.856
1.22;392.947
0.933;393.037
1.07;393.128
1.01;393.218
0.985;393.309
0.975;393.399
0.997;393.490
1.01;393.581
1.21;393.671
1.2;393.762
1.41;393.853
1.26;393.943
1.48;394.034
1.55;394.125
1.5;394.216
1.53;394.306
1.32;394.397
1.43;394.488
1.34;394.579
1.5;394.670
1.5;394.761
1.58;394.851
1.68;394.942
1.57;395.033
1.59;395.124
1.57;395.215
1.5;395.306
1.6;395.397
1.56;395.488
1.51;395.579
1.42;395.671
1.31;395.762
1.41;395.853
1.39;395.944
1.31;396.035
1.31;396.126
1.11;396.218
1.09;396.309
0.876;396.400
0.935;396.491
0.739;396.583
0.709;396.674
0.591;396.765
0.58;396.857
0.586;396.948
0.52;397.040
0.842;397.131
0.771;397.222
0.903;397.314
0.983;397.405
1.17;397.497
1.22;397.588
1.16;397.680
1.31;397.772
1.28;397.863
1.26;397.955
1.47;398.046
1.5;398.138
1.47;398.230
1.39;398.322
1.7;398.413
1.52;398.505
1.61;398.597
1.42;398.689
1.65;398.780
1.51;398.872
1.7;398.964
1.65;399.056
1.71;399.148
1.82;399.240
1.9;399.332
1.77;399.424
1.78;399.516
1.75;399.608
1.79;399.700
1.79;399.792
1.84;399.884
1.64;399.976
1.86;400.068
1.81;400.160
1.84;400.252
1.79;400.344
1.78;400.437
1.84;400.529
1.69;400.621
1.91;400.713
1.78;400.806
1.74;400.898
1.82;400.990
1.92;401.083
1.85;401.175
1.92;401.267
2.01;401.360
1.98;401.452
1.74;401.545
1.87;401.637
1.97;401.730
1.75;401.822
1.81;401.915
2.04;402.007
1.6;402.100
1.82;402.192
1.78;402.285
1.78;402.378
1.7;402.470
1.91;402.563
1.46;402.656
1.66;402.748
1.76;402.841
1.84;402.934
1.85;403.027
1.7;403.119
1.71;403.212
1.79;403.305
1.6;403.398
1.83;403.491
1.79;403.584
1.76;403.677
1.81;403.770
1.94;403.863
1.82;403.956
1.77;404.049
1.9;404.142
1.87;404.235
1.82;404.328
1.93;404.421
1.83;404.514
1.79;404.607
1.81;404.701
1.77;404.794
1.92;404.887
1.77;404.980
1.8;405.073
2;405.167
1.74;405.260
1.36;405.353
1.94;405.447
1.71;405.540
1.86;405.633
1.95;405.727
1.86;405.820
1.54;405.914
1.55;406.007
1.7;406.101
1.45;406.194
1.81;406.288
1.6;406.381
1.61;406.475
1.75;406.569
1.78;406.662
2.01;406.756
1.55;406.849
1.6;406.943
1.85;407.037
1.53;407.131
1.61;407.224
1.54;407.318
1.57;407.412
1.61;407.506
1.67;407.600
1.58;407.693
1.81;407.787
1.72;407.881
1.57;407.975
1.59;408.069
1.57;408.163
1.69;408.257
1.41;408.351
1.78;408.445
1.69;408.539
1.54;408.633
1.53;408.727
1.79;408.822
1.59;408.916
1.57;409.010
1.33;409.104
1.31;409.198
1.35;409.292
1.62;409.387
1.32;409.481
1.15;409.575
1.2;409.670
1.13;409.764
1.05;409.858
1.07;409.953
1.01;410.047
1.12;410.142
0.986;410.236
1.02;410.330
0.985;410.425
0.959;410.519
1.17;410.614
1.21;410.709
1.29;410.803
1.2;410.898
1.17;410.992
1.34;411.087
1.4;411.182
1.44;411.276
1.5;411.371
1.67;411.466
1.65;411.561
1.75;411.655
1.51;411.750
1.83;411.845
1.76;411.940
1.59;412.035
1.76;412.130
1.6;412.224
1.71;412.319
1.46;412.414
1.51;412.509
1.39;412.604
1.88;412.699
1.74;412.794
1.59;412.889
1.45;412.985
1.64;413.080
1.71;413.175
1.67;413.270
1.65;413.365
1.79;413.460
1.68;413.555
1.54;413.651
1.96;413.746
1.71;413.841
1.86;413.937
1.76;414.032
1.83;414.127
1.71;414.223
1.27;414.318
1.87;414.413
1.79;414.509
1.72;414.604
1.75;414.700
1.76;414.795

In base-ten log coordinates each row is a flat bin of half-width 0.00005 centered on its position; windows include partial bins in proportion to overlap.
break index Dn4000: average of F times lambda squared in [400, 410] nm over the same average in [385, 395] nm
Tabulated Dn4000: 1.35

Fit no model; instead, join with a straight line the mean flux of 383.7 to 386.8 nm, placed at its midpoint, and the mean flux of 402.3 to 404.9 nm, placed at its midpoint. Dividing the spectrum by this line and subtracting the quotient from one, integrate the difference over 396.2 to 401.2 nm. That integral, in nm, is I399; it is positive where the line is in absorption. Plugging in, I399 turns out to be 0.73 nm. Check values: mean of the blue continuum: 1.34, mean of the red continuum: 1.79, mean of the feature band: 1.43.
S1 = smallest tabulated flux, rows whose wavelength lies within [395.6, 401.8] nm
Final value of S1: 0.52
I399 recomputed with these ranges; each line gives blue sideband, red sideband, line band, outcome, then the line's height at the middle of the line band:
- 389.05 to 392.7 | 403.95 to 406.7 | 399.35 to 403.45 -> -0.303 nm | 1.67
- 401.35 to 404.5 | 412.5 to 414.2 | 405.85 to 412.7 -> 0.955 nm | 1.73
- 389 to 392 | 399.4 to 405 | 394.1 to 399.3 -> 0.965 nm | 1.61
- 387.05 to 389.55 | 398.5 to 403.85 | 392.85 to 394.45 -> 0.173 nm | 1.37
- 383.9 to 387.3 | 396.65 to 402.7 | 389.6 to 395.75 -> 0.205 nm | 1.49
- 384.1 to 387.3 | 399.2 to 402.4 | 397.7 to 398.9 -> 0.204 nm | 1.76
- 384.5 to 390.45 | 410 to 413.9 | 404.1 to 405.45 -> -0.358 nm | 1.43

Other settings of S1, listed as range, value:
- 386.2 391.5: 0.749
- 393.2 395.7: 0.975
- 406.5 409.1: 1.41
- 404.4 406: 1.36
